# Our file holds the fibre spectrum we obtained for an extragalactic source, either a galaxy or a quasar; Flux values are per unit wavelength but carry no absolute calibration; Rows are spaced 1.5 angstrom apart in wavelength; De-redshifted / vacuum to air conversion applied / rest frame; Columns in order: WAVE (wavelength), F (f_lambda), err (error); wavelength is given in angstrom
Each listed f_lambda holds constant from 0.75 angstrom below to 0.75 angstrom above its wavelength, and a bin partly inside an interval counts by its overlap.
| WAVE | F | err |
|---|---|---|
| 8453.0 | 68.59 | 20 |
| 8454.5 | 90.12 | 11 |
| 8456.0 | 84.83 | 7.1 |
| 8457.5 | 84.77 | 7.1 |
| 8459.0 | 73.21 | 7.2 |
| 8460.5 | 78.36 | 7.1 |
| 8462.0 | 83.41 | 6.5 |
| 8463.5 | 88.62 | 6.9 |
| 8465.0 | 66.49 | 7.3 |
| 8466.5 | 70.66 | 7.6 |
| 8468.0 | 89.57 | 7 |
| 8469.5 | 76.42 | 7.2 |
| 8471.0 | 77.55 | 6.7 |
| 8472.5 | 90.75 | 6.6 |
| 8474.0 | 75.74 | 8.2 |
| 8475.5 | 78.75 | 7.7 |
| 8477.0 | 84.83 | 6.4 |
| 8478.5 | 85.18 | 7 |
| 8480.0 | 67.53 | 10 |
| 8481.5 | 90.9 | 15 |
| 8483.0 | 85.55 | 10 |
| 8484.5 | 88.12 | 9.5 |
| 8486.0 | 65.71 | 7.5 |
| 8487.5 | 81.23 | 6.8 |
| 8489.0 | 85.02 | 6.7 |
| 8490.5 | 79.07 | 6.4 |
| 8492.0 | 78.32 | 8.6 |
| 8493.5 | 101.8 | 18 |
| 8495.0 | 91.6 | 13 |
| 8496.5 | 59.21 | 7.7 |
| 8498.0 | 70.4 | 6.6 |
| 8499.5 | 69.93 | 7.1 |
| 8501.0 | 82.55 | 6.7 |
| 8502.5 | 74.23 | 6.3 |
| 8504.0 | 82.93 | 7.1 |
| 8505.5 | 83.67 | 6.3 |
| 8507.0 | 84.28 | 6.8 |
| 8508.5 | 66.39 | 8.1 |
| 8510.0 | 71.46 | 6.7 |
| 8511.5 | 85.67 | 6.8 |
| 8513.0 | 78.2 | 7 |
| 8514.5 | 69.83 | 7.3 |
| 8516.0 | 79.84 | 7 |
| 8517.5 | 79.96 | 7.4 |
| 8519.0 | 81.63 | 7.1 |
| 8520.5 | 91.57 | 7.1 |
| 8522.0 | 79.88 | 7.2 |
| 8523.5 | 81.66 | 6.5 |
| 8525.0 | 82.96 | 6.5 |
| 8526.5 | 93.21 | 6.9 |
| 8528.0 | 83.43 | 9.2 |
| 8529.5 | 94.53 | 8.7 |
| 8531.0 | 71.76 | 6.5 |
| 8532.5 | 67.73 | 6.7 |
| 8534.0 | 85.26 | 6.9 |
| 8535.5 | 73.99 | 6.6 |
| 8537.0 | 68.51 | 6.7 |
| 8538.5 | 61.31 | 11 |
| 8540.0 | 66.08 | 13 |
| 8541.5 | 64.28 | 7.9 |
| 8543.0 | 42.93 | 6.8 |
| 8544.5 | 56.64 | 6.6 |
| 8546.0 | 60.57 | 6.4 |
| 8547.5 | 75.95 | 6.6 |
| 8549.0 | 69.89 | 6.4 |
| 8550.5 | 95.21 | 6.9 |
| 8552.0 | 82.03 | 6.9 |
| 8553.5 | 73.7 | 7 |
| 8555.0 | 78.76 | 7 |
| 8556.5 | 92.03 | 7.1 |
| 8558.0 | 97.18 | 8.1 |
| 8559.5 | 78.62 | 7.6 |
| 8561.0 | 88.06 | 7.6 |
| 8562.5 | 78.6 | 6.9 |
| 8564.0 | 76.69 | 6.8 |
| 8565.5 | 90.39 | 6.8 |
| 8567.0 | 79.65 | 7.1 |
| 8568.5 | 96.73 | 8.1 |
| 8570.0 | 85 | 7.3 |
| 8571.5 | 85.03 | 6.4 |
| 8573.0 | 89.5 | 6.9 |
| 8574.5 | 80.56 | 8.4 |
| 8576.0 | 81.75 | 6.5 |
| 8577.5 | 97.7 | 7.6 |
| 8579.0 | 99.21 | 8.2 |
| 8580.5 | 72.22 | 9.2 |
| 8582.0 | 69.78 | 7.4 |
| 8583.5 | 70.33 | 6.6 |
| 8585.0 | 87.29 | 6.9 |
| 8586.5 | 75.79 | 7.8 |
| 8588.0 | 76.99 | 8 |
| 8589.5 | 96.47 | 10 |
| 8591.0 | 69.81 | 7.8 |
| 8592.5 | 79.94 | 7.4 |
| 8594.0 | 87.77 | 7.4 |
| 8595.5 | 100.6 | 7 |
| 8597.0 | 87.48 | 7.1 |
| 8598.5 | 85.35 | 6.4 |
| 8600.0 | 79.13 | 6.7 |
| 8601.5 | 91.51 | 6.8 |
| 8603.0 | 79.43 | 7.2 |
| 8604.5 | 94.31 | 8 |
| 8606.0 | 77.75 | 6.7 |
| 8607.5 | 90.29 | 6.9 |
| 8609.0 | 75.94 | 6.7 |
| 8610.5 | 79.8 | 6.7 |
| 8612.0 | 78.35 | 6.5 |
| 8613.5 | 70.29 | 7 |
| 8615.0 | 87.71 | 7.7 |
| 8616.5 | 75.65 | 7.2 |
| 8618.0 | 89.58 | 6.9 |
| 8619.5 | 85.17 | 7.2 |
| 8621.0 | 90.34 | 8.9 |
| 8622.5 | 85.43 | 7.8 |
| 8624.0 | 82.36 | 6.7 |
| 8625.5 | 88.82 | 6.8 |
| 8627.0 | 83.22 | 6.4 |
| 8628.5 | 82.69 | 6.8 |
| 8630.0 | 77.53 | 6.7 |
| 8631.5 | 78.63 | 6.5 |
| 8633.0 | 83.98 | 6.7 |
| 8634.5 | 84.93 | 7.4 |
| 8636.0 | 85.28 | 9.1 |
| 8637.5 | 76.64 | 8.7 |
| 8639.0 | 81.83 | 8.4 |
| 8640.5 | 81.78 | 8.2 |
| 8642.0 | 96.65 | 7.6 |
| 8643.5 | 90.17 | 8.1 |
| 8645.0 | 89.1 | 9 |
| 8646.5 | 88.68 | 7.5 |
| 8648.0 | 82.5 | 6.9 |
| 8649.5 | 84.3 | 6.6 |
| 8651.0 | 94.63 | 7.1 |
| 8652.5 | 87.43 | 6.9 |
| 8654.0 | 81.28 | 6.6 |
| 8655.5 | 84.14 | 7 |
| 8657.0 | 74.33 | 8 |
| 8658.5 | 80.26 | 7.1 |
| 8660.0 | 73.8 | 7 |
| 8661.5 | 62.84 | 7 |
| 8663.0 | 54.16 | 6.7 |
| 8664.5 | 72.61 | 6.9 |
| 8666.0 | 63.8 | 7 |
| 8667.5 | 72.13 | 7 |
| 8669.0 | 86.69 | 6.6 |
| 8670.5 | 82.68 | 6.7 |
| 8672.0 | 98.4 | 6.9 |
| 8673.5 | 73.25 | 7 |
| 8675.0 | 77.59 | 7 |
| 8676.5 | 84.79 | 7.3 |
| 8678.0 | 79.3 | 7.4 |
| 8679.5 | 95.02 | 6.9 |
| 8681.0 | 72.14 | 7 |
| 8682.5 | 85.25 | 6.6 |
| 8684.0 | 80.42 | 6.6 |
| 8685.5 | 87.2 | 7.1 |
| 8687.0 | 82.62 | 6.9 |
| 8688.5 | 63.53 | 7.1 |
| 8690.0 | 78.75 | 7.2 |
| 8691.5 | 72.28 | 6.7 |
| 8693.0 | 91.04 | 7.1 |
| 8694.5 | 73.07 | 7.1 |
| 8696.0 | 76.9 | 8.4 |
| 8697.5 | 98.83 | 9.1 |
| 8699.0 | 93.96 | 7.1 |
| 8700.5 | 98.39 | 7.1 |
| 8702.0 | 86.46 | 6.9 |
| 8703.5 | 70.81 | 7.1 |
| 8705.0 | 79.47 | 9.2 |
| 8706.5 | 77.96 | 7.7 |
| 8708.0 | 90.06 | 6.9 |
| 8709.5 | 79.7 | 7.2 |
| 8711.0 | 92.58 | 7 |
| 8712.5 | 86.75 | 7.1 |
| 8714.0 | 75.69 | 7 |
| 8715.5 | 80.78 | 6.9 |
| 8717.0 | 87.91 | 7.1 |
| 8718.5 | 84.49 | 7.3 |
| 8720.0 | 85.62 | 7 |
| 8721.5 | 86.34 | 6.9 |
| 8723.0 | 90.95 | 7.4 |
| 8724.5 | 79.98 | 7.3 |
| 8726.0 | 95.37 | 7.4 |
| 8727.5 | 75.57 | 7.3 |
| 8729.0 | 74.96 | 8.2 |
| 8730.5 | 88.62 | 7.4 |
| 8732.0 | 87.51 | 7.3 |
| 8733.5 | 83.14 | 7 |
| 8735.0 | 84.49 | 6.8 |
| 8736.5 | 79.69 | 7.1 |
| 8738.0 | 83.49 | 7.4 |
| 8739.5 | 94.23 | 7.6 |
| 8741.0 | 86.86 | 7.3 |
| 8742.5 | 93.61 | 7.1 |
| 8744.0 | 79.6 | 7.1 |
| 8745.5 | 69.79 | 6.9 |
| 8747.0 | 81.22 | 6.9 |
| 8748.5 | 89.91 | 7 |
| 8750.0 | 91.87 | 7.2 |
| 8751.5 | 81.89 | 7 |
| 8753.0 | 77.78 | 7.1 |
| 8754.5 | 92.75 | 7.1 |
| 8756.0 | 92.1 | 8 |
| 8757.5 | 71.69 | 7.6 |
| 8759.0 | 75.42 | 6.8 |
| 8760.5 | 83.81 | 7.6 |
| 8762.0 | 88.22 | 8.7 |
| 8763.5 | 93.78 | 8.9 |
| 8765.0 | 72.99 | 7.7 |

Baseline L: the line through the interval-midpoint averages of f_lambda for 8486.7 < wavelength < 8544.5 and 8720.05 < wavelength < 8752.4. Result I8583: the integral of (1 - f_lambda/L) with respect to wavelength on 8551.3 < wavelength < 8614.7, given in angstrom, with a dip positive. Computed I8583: -3.2 angstrom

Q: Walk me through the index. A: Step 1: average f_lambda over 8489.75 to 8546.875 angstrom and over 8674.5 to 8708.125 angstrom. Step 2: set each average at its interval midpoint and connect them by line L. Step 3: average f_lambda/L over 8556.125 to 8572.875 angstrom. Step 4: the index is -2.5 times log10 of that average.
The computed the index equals -0.11 mag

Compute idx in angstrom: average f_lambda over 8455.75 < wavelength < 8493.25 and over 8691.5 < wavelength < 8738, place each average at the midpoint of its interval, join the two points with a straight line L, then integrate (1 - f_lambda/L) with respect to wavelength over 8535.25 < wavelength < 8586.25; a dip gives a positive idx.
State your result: 2.2 angstrom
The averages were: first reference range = 80.6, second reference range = 84.4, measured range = 78.4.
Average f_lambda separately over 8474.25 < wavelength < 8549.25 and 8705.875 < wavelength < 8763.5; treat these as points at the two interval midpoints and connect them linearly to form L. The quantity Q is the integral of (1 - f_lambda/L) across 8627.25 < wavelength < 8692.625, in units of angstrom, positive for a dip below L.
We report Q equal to 1.0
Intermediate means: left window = 77.2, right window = 84.4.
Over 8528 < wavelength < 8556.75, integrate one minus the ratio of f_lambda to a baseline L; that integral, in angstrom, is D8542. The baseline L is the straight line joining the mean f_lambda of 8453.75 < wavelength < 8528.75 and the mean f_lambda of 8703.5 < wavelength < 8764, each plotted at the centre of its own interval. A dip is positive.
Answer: 3.07 angstrom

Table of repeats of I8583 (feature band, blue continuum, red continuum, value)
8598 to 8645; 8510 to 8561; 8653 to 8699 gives -3.2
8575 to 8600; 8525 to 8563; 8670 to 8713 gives -1.7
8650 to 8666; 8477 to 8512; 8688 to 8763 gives 1.3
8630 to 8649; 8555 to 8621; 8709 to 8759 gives -0.1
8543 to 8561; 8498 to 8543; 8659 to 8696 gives 0.0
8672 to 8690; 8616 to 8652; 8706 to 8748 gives 0.8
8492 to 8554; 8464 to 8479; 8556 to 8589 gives 4.0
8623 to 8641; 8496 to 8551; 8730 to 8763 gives -0.6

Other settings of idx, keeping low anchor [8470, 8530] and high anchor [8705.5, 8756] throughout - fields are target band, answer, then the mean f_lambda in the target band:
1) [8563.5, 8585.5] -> -0.57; 84.2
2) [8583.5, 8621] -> -0.36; 83.3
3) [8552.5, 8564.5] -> -0.19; 83.1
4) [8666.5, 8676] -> 0.26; 81.4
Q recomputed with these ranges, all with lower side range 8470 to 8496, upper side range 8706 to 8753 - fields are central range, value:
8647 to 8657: -0.1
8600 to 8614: 0.2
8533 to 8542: 1.4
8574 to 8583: 0.0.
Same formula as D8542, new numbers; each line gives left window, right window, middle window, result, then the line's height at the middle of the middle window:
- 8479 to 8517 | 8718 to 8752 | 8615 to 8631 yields -0.4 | 82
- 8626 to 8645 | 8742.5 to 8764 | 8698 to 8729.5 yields -0.3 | 83.8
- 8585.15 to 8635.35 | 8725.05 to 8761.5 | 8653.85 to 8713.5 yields 2.4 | 83.8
